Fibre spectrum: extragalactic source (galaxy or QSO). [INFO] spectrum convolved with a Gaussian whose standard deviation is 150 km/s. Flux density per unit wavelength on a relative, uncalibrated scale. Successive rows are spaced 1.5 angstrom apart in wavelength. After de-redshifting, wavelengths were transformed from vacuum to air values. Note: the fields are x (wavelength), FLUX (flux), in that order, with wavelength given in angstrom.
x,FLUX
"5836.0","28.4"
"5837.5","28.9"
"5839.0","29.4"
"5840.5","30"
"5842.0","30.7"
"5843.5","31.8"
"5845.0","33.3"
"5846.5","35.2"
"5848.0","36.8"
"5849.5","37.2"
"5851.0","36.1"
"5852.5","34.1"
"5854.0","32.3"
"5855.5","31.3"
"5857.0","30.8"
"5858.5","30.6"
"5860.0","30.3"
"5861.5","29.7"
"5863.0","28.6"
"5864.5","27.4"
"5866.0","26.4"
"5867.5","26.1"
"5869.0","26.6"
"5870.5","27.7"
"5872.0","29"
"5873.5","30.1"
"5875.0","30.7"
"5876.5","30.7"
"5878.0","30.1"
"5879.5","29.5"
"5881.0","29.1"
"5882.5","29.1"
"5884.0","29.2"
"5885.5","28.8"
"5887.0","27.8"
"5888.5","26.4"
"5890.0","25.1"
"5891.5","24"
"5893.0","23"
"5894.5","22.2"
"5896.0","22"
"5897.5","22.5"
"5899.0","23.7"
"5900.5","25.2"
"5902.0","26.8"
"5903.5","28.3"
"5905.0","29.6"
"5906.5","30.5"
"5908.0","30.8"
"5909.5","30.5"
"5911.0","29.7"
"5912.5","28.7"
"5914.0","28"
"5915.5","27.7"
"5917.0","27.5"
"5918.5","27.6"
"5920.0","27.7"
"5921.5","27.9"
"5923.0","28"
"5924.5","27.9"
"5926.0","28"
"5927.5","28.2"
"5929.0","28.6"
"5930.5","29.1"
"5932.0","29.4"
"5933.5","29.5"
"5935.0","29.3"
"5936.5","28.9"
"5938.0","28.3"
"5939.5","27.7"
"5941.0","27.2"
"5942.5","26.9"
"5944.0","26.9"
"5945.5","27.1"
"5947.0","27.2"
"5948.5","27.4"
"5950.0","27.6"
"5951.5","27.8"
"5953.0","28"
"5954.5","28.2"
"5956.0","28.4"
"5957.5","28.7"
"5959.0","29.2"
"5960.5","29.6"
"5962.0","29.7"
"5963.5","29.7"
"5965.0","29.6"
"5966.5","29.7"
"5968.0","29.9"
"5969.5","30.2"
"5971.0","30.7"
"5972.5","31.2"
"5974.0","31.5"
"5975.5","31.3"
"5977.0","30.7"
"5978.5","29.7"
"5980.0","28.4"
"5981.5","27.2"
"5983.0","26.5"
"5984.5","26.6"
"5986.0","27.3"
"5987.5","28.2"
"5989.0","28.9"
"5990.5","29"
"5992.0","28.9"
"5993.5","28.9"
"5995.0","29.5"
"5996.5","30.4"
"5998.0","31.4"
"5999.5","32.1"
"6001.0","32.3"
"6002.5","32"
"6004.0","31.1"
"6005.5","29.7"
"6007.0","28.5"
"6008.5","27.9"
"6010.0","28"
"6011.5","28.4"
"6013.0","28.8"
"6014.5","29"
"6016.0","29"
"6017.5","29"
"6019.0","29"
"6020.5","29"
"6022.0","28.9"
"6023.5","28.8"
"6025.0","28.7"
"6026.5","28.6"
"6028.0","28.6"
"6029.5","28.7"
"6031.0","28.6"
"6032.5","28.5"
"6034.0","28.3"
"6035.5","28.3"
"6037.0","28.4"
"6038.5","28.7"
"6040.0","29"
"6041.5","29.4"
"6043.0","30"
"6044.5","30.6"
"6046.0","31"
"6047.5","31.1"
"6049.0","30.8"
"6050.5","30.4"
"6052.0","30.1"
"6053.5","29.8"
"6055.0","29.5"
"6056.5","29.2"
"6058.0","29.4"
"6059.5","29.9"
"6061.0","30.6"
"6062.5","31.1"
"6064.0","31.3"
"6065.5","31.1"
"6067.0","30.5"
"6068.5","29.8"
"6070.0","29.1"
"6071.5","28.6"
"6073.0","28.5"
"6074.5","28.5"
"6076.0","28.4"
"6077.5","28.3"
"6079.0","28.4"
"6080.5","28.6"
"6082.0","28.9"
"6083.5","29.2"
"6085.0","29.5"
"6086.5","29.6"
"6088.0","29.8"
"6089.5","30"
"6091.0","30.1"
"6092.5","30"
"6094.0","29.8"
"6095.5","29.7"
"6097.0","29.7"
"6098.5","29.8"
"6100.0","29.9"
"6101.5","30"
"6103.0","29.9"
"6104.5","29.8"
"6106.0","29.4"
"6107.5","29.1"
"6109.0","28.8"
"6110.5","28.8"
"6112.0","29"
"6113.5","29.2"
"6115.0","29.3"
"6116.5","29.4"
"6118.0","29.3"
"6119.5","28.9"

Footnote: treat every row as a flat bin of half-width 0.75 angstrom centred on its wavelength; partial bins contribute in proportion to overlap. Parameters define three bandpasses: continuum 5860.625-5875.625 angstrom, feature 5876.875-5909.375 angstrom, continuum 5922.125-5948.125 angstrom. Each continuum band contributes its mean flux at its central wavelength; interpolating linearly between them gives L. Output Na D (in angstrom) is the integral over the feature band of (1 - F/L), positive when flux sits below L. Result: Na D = 1.42 angstrom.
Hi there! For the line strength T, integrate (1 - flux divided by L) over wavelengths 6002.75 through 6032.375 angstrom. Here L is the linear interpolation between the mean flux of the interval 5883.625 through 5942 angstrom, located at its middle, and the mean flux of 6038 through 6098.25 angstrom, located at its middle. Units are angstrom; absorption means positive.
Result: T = 0.1 angstrom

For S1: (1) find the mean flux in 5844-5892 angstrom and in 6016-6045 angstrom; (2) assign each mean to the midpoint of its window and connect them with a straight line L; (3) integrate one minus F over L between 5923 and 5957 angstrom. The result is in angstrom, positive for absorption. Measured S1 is 1.7 angstrom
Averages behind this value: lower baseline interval 30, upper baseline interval 28.9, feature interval 28.1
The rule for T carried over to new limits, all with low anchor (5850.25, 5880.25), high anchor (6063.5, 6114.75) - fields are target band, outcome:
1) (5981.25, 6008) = 0.2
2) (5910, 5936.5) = 1.2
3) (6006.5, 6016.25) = 0.4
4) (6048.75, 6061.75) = -0.2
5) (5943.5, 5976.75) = 0.7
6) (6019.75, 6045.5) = 0.6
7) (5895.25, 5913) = 1.5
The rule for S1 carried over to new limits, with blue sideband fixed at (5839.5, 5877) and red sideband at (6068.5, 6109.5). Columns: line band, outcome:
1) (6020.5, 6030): 0.33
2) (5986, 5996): 0.40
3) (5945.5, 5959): 1.04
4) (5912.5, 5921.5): 0.80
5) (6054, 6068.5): -0.36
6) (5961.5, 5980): -0.07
